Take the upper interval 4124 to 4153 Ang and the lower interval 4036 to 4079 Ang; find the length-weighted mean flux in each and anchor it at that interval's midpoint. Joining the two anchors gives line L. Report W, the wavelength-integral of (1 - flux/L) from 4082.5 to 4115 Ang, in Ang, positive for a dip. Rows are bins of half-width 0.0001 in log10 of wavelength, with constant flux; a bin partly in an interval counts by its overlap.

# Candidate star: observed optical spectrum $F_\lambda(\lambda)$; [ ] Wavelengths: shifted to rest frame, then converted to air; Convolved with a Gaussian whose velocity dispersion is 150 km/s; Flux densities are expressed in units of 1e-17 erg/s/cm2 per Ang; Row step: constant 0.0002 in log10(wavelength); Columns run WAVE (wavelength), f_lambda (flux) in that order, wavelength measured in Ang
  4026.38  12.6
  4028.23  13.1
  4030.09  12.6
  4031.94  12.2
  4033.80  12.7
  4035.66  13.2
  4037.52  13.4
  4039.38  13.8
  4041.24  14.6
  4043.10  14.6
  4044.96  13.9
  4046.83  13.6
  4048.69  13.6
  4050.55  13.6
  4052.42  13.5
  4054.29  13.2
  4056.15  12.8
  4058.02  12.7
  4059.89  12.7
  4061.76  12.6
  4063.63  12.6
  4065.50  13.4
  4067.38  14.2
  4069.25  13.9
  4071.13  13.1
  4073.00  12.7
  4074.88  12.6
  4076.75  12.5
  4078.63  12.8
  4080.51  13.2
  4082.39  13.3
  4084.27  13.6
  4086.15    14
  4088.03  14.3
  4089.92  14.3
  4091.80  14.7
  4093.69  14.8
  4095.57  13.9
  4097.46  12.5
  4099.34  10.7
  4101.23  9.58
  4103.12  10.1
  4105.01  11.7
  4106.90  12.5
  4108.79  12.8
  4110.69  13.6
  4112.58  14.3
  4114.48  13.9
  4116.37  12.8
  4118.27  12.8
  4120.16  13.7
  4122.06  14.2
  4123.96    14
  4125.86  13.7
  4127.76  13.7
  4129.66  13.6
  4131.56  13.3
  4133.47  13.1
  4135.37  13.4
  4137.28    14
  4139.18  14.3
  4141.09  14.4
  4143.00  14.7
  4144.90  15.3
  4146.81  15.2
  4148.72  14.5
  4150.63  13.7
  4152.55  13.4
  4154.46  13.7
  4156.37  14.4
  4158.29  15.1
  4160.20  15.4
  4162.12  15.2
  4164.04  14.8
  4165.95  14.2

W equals 1.6 Ang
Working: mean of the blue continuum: 13.3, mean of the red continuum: 14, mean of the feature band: 13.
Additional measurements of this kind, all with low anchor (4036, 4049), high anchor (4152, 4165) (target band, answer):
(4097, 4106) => 2.17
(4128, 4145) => 0.65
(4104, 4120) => 1.41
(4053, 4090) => 2.33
